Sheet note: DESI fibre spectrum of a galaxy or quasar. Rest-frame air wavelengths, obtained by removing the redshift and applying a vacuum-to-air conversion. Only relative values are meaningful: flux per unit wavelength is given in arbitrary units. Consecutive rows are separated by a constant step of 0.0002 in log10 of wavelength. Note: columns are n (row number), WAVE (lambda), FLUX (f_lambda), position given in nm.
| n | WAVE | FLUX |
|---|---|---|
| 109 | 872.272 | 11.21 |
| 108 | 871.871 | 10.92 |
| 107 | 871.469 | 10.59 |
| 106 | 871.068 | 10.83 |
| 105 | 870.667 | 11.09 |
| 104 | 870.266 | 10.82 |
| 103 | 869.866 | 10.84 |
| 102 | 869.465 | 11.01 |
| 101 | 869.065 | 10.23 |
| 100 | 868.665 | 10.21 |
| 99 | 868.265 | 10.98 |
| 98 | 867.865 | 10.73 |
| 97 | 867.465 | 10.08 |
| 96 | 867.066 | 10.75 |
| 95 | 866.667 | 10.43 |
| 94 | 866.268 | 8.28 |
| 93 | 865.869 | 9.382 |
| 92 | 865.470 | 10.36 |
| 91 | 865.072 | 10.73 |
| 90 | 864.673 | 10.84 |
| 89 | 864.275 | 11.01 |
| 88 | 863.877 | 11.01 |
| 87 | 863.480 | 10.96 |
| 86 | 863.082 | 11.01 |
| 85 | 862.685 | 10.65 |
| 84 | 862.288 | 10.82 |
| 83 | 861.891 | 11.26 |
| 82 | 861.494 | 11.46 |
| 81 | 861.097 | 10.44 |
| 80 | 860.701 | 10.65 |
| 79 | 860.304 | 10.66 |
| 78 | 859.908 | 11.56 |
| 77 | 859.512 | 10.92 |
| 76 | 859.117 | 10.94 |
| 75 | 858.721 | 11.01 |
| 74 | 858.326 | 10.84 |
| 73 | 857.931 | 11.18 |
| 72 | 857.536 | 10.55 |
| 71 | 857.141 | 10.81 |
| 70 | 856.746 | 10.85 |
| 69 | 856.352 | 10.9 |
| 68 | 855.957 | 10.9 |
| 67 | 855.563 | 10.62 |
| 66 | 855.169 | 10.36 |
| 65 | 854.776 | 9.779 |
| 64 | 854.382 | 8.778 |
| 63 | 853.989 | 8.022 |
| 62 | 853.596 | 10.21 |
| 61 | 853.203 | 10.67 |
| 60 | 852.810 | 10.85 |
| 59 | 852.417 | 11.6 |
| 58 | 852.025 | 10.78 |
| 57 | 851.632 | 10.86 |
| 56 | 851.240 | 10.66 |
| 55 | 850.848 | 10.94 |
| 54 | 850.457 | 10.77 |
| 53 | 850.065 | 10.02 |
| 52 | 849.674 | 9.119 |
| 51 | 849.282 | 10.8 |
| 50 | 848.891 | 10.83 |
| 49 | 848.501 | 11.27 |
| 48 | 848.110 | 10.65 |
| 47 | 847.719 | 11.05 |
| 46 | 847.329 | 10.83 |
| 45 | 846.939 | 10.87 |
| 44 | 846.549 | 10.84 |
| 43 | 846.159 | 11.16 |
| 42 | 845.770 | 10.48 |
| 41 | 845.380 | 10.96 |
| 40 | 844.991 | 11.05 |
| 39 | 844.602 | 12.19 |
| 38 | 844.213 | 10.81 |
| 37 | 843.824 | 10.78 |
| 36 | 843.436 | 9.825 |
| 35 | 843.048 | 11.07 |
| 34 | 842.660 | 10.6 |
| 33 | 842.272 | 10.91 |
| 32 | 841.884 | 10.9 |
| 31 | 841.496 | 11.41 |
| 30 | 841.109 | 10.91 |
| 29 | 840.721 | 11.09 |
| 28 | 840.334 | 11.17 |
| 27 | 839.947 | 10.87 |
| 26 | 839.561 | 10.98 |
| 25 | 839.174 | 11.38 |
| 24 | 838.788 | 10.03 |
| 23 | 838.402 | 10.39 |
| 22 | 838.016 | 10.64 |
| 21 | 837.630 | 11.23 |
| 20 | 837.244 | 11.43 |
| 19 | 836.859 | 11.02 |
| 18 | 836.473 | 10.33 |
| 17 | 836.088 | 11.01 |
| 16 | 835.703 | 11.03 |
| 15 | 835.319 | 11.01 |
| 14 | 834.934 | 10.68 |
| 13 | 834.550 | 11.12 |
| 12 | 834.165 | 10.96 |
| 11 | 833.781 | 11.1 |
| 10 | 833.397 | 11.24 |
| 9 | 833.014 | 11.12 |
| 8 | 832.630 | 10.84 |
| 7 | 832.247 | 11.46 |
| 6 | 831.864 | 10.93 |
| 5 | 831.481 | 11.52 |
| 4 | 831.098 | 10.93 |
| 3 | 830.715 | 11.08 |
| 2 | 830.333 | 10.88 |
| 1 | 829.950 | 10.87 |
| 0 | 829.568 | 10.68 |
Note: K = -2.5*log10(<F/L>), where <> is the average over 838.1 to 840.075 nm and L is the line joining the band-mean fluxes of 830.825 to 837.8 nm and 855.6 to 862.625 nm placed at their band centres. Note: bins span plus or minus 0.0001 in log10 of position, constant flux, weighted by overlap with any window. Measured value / 0.03 mag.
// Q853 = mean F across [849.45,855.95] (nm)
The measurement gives 10.3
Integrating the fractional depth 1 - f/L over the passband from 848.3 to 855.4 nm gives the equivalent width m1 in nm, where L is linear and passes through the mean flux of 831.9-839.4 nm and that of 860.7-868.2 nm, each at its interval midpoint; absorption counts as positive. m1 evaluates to 0.26 nm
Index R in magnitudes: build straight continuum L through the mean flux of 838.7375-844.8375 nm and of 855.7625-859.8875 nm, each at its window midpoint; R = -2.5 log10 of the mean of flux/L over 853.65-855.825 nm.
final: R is 0.14 mag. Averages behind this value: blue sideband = 11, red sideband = 10.9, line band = 9.6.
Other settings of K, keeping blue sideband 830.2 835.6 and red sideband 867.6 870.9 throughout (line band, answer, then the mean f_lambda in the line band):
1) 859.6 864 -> -0.016 mag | 11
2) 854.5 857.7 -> 0.030 mag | 10.6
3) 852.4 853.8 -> 0.016 mag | 10.7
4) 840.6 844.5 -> 0.012 mag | 10.9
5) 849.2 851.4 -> 0.056 mag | 10.4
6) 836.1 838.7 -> 0.020 mag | 10.8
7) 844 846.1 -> -0.014 mag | 11.1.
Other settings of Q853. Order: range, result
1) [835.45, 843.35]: 10.9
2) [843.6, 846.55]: 11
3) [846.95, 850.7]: 10.6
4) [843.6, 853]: 10.8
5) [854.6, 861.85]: 10.8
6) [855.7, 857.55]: 10.8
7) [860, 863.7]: 10.9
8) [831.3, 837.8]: 11.1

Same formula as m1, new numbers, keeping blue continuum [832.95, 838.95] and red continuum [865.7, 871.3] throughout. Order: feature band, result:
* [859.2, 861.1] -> -0.06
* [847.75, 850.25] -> 0.05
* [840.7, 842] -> -0.03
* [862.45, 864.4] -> -0.08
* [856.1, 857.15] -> -0.03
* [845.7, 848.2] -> -0.03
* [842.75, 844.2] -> 0.03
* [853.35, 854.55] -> 0.18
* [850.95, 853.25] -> -0.06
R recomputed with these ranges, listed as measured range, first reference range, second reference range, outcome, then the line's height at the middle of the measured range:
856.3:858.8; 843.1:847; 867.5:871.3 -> -0.01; 10.8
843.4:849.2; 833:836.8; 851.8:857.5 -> -0.03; 10.6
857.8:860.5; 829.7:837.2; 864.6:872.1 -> -0.04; 10.6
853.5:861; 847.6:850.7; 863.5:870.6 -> 0.00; 10.5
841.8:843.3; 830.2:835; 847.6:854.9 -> -0.01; 10.7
